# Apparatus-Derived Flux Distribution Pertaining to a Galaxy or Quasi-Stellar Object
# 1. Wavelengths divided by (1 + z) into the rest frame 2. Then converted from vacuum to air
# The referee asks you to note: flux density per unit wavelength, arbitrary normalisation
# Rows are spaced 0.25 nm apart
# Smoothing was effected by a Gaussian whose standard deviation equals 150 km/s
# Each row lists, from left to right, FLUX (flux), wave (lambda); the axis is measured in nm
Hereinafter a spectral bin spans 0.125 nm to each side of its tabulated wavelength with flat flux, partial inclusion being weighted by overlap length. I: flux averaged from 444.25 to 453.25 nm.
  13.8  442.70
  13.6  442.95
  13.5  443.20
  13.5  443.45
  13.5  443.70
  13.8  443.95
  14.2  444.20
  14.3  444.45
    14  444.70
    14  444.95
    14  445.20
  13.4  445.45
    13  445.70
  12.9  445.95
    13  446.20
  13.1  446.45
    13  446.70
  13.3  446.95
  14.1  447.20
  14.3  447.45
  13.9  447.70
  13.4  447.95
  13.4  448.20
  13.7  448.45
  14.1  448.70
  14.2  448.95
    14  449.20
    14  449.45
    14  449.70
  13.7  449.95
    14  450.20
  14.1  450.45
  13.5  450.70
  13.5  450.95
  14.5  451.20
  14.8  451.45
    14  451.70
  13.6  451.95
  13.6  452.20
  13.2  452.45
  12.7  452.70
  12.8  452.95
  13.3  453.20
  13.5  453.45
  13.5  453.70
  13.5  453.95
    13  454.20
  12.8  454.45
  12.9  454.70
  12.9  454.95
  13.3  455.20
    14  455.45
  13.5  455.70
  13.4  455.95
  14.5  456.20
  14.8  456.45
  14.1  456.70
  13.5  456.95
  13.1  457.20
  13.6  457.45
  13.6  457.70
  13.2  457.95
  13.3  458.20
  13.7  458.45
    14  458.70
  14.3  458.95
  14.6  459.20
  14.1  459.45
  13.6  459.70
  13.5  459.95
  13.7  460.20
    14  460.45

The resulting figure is 13.7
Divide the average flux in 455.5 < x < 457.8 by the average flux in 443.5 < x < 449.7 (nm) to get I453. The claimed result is 1.0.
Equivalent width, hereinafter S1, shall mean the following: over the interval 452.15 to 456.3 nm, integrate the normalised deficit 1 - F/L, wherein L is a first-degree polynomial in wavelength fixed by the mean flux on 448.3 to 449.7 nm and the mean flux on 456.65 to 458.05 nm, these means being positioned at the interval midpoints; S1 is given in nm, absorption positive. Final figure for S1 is 0.11 nm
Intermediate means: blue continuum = 14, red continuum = 13.5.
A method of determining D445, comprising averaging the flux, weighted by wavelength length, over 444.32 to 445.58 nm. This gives 13.9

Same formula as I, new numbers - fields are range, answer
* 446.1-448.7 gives 13.6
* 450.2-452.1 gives 14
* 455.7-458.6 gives 13.7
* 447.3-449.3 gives 13.9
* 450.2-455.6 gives 13.5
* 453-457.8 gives 13.5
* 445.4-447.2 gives 13.2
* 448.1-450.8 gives 13.9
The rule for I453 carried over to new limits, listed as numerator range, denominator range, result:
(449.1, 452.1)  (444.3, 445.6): 1.00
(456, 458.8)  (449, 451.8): 0.98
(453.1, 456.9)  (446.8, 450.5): 0.98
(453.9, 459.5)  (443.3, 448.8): 1.00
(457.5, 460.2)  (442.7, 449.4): 1.01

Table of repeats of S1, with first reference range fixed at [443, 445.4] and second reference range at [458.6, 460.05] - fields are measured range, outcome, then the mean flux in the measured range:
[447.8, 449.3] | 0.01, 13.8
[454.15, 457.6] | 0.11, 13.5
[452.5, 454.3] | 0.10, 13.2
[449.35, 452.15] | -0.01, 14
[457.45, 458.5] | 0.04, 13.4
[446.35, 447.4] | 0.03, 13.4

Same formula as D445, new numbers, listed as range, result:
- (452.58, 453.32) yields 12.9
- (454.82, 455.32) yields 13.1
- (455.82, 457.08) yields 14.1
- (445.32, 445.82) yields 13.2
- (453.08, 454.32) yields 13.4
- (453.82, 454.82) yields 13.1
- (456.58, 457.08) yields 13.8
